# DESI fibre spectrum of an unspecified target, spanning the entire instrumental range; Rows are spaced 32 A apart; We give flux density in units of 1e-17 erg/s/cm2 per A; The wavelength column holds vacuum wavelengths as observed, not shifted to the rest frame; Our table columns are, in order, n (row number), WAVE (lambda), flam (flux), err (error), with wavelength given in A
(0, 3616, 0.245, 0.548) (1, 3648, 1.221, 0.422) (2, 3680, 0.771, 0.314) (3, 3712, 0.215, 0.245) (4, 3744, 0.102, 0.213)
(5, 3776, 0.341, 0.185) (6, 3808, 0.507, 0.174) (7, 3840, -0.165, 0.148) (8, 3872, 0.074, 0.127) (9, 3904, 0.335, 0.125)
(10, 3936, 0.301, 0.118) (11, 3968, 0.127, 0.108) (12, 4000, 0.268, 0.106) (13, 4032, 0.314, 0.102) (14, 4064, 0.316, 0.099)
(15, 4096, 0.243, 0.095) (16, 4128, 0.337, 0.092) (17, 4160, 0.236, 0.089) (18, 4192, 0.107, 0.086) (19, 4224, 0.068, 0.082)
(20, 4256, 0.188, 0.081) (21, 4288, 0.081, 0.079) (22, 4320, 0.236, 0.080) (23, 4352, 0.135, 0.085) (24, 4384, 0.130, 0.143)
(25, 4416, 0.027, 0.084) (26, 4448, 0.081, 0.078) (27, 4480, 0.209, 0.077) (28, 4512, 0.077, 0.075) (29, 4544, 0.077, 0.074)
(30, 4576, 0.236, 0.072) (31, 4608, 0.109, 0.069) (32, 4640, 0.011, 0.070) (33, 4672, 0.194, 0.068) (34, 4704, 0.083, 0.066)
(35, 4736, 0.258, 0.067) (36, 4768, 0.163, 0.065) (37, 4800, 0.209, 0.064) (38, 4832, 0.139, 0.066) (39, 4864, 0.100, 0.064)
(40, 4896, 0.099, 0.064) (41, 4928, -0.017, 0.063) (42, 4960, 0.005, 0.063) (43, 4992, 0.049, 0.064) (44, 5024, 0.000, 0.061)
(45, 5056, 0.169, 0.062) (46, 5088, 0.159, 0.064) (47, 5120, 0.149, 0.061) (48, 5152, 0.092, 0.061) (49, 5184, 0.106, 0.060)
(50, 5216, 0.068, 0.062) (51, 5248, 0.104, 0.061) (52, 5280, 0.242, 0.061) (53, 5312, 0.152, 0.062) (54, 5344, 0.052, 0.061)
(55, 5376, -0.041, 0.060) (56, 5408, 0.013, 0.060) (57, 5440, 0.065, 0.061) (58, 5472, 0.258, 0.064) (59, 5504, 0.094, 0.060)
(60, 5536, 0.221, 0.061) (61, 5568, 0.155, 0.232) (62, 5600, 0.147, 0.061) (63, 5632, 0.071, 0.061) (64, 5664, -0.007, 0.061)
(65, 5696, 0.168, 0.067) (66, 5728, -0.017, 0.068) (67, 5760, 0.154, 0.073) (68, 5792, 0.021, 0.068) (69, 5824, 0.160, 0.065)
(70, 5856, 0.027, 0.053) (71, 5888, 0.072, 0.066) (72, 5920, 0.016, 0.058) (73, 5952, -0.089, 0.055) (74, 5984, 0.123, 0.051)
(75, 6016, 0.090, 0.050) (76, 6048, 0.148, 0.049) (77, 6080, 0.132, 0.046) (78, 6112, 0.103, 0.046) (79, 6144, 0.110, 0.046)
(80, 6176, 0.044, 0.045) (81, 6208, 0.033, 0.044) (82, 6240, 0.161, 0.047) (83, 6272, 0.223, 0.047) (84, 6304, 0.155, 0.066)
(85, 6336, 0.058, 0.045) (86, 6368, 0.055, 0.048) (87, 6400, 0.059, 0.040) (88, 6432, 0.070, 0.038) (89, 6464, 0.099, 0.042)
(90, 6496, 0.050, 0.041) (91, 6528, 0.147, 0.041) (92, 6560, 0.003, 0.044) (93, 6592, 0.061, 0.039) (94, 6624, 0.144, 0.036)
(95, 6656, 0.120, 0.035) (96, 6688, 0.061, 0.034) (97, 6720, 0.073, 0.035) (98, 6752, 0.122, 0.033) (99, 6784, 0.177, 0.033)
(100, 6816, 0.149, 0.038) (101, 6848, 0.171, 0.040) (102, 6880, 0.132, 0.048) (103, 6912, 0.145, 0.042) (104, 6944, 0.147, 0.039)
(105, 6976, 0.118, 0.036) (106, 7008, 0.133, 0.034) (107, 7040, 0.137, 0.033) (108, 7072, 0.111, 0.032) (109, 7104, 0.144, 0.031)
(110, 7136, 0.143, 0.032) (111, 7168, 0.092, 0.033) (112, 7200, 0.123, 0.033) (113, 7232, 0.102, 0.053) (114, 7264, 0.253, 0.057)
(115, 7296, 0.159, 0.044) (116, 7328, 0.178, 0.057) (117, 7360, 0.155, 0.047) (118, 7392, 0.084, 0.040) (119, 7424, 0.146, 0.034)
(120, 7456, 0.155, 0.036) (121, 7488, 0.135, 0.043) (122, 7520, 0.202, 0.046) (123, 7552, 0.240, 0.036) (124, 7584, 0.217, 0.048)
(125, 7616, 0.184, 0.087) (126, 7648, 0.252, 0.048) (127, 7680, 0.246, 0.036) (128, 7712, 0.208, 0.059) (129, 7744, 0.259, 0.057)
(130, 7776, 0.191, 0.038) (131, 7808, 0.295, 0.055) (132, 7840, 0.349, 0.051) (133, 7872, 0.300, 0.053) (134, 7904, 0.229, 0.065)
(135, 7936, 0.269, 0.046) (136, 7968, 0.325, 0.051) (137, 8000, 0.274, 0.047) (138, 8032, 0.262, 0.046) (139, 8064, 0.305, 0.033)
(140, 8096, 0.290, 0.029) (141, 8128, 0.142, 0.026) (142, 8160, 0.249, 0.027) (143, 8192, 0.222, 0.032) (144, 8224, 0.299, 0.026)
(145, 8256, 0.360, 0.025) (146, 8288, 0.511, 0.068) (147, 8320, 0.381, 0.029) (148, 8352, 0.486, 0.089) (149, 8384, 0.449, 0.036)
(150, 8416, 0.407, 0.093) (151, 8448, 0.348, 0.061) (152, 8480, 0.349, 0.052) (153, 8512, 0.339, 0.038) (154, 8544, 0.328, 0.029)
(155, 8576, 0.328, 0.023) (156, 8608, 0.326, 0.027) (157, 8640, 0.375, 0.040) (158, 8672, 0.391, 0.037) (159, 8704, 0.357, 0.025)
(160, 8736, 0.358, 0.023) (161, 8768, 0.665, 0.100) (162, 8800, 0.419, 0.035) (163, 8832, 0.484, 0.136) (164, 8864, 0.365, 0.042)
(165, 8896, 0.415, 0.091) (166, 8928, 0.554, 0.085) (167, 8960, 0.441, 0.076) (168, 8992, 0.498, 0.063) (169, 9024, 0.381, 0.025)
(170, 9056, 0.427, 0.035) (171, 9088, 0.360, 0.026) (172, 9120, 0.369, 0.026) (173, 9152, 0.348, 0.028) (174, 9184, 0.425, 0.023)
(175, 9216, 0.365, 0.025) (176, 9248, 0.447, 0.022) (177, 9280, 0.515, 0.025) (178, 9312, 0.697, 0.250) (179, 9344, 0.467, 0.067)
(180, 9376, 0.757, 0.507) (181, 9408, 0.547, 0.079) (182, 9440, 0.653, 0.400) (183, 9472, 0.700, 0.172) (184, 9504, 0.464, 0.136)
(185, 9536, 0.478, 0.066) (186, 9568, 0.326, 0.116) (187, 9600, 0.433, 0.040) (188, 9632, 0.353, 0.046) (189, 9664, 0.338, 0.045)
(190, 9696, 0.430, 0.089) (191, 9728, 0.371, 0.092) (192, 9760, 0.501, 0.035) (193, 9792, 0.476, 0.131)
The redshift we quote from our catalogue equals 1.07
